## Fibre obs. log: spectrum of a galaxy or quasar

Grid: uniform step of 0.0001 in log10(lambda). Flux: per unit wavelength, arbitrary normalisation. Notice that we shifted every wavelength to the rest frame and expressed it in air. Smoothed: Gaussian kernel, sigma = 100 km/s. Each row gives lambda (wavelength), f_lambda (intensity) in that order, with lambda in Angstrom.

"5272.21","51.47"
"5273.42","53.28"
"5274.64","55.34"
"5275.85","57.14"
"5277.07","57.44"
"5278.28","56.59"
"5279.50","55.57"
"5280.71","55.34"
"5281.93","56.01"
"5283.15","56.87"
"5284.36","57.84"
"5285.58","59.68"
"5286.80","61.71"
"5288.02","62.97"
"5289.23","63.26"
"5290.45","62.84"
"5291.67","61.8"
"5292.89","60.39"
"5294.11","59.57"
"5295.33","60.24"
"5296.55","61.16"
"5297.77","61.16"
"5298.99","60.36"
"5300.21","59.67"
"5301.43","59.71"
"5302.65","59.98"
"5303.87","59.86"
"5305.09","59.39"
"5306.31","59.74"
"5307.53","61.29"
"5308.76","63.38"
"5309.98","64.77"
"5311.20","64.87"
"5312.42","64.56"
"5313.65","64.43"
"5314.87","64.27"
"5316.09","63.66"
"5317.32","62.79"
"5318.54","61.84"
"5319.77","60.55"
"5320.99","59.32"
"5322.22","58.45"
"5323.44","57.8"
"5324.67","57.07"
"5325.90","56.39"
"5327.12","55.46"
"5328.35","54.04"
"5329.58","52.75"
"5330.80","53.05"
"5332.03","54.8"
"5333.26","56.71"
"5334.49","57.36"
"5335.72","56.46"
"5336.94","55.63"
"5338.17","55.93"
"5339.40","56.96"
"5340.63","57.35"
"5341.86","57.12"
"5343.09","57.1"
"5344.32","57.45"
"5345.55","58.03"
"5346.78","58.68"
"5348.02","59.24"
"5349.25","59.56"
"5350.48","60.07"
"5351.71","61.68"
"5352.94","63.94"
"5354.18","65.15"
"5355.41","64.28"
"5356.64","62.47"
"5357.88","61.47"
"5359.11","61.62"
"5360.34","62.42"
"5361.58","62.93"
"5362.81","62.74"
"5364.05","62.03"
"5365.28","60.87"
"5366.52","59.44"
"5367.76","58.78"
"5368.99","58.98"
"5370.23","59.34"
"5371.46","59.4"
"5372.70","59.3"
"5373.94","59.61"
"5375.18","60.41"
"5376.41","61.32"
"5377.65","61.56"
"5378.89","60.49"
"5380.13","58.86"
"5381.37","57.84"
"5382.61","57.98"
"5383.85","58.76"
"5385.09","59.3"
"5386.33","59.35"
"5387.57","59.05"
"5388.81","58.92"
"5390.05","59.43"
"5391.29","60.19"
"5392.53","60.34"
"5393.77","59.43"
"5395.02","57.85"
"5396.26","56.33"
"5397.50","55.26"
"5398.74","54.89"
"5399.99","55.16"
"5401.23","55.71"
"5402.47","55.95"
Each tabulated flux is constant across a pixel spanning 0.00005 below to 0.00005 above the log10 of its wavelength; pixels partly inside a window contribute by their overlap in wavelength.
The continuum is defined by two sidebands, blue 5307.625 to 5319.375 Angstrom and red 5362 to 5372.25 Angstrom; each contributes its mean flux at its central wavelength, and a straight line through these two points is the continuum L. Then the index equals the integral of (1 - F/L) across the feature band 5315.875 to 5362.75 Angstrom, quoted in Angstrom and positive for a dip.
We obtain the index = 2.3 Angstrom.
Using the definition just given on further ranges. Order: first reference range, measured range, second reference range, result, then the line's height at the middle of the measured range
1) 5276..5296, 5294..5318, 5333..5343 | -1.47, 58.2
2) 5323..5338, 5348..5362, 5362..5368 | -0.66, 59.4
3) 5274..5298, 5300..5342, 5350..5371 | 0.84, 60.3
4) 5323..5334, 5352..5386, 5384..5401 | -2.23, 57.1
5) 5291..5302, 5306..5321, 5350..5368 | -0.50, 60.9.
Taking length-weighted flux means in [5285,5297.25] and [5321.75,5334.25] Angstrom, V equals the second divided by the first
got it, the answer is 0.9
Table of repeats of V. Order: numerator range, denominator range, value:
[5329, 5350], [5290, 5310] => 0.93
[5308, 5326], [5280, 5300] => 1.03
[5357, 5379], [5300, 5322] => 0.98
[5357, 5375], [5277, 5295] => 1.02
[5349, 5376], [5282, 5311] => 1.01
